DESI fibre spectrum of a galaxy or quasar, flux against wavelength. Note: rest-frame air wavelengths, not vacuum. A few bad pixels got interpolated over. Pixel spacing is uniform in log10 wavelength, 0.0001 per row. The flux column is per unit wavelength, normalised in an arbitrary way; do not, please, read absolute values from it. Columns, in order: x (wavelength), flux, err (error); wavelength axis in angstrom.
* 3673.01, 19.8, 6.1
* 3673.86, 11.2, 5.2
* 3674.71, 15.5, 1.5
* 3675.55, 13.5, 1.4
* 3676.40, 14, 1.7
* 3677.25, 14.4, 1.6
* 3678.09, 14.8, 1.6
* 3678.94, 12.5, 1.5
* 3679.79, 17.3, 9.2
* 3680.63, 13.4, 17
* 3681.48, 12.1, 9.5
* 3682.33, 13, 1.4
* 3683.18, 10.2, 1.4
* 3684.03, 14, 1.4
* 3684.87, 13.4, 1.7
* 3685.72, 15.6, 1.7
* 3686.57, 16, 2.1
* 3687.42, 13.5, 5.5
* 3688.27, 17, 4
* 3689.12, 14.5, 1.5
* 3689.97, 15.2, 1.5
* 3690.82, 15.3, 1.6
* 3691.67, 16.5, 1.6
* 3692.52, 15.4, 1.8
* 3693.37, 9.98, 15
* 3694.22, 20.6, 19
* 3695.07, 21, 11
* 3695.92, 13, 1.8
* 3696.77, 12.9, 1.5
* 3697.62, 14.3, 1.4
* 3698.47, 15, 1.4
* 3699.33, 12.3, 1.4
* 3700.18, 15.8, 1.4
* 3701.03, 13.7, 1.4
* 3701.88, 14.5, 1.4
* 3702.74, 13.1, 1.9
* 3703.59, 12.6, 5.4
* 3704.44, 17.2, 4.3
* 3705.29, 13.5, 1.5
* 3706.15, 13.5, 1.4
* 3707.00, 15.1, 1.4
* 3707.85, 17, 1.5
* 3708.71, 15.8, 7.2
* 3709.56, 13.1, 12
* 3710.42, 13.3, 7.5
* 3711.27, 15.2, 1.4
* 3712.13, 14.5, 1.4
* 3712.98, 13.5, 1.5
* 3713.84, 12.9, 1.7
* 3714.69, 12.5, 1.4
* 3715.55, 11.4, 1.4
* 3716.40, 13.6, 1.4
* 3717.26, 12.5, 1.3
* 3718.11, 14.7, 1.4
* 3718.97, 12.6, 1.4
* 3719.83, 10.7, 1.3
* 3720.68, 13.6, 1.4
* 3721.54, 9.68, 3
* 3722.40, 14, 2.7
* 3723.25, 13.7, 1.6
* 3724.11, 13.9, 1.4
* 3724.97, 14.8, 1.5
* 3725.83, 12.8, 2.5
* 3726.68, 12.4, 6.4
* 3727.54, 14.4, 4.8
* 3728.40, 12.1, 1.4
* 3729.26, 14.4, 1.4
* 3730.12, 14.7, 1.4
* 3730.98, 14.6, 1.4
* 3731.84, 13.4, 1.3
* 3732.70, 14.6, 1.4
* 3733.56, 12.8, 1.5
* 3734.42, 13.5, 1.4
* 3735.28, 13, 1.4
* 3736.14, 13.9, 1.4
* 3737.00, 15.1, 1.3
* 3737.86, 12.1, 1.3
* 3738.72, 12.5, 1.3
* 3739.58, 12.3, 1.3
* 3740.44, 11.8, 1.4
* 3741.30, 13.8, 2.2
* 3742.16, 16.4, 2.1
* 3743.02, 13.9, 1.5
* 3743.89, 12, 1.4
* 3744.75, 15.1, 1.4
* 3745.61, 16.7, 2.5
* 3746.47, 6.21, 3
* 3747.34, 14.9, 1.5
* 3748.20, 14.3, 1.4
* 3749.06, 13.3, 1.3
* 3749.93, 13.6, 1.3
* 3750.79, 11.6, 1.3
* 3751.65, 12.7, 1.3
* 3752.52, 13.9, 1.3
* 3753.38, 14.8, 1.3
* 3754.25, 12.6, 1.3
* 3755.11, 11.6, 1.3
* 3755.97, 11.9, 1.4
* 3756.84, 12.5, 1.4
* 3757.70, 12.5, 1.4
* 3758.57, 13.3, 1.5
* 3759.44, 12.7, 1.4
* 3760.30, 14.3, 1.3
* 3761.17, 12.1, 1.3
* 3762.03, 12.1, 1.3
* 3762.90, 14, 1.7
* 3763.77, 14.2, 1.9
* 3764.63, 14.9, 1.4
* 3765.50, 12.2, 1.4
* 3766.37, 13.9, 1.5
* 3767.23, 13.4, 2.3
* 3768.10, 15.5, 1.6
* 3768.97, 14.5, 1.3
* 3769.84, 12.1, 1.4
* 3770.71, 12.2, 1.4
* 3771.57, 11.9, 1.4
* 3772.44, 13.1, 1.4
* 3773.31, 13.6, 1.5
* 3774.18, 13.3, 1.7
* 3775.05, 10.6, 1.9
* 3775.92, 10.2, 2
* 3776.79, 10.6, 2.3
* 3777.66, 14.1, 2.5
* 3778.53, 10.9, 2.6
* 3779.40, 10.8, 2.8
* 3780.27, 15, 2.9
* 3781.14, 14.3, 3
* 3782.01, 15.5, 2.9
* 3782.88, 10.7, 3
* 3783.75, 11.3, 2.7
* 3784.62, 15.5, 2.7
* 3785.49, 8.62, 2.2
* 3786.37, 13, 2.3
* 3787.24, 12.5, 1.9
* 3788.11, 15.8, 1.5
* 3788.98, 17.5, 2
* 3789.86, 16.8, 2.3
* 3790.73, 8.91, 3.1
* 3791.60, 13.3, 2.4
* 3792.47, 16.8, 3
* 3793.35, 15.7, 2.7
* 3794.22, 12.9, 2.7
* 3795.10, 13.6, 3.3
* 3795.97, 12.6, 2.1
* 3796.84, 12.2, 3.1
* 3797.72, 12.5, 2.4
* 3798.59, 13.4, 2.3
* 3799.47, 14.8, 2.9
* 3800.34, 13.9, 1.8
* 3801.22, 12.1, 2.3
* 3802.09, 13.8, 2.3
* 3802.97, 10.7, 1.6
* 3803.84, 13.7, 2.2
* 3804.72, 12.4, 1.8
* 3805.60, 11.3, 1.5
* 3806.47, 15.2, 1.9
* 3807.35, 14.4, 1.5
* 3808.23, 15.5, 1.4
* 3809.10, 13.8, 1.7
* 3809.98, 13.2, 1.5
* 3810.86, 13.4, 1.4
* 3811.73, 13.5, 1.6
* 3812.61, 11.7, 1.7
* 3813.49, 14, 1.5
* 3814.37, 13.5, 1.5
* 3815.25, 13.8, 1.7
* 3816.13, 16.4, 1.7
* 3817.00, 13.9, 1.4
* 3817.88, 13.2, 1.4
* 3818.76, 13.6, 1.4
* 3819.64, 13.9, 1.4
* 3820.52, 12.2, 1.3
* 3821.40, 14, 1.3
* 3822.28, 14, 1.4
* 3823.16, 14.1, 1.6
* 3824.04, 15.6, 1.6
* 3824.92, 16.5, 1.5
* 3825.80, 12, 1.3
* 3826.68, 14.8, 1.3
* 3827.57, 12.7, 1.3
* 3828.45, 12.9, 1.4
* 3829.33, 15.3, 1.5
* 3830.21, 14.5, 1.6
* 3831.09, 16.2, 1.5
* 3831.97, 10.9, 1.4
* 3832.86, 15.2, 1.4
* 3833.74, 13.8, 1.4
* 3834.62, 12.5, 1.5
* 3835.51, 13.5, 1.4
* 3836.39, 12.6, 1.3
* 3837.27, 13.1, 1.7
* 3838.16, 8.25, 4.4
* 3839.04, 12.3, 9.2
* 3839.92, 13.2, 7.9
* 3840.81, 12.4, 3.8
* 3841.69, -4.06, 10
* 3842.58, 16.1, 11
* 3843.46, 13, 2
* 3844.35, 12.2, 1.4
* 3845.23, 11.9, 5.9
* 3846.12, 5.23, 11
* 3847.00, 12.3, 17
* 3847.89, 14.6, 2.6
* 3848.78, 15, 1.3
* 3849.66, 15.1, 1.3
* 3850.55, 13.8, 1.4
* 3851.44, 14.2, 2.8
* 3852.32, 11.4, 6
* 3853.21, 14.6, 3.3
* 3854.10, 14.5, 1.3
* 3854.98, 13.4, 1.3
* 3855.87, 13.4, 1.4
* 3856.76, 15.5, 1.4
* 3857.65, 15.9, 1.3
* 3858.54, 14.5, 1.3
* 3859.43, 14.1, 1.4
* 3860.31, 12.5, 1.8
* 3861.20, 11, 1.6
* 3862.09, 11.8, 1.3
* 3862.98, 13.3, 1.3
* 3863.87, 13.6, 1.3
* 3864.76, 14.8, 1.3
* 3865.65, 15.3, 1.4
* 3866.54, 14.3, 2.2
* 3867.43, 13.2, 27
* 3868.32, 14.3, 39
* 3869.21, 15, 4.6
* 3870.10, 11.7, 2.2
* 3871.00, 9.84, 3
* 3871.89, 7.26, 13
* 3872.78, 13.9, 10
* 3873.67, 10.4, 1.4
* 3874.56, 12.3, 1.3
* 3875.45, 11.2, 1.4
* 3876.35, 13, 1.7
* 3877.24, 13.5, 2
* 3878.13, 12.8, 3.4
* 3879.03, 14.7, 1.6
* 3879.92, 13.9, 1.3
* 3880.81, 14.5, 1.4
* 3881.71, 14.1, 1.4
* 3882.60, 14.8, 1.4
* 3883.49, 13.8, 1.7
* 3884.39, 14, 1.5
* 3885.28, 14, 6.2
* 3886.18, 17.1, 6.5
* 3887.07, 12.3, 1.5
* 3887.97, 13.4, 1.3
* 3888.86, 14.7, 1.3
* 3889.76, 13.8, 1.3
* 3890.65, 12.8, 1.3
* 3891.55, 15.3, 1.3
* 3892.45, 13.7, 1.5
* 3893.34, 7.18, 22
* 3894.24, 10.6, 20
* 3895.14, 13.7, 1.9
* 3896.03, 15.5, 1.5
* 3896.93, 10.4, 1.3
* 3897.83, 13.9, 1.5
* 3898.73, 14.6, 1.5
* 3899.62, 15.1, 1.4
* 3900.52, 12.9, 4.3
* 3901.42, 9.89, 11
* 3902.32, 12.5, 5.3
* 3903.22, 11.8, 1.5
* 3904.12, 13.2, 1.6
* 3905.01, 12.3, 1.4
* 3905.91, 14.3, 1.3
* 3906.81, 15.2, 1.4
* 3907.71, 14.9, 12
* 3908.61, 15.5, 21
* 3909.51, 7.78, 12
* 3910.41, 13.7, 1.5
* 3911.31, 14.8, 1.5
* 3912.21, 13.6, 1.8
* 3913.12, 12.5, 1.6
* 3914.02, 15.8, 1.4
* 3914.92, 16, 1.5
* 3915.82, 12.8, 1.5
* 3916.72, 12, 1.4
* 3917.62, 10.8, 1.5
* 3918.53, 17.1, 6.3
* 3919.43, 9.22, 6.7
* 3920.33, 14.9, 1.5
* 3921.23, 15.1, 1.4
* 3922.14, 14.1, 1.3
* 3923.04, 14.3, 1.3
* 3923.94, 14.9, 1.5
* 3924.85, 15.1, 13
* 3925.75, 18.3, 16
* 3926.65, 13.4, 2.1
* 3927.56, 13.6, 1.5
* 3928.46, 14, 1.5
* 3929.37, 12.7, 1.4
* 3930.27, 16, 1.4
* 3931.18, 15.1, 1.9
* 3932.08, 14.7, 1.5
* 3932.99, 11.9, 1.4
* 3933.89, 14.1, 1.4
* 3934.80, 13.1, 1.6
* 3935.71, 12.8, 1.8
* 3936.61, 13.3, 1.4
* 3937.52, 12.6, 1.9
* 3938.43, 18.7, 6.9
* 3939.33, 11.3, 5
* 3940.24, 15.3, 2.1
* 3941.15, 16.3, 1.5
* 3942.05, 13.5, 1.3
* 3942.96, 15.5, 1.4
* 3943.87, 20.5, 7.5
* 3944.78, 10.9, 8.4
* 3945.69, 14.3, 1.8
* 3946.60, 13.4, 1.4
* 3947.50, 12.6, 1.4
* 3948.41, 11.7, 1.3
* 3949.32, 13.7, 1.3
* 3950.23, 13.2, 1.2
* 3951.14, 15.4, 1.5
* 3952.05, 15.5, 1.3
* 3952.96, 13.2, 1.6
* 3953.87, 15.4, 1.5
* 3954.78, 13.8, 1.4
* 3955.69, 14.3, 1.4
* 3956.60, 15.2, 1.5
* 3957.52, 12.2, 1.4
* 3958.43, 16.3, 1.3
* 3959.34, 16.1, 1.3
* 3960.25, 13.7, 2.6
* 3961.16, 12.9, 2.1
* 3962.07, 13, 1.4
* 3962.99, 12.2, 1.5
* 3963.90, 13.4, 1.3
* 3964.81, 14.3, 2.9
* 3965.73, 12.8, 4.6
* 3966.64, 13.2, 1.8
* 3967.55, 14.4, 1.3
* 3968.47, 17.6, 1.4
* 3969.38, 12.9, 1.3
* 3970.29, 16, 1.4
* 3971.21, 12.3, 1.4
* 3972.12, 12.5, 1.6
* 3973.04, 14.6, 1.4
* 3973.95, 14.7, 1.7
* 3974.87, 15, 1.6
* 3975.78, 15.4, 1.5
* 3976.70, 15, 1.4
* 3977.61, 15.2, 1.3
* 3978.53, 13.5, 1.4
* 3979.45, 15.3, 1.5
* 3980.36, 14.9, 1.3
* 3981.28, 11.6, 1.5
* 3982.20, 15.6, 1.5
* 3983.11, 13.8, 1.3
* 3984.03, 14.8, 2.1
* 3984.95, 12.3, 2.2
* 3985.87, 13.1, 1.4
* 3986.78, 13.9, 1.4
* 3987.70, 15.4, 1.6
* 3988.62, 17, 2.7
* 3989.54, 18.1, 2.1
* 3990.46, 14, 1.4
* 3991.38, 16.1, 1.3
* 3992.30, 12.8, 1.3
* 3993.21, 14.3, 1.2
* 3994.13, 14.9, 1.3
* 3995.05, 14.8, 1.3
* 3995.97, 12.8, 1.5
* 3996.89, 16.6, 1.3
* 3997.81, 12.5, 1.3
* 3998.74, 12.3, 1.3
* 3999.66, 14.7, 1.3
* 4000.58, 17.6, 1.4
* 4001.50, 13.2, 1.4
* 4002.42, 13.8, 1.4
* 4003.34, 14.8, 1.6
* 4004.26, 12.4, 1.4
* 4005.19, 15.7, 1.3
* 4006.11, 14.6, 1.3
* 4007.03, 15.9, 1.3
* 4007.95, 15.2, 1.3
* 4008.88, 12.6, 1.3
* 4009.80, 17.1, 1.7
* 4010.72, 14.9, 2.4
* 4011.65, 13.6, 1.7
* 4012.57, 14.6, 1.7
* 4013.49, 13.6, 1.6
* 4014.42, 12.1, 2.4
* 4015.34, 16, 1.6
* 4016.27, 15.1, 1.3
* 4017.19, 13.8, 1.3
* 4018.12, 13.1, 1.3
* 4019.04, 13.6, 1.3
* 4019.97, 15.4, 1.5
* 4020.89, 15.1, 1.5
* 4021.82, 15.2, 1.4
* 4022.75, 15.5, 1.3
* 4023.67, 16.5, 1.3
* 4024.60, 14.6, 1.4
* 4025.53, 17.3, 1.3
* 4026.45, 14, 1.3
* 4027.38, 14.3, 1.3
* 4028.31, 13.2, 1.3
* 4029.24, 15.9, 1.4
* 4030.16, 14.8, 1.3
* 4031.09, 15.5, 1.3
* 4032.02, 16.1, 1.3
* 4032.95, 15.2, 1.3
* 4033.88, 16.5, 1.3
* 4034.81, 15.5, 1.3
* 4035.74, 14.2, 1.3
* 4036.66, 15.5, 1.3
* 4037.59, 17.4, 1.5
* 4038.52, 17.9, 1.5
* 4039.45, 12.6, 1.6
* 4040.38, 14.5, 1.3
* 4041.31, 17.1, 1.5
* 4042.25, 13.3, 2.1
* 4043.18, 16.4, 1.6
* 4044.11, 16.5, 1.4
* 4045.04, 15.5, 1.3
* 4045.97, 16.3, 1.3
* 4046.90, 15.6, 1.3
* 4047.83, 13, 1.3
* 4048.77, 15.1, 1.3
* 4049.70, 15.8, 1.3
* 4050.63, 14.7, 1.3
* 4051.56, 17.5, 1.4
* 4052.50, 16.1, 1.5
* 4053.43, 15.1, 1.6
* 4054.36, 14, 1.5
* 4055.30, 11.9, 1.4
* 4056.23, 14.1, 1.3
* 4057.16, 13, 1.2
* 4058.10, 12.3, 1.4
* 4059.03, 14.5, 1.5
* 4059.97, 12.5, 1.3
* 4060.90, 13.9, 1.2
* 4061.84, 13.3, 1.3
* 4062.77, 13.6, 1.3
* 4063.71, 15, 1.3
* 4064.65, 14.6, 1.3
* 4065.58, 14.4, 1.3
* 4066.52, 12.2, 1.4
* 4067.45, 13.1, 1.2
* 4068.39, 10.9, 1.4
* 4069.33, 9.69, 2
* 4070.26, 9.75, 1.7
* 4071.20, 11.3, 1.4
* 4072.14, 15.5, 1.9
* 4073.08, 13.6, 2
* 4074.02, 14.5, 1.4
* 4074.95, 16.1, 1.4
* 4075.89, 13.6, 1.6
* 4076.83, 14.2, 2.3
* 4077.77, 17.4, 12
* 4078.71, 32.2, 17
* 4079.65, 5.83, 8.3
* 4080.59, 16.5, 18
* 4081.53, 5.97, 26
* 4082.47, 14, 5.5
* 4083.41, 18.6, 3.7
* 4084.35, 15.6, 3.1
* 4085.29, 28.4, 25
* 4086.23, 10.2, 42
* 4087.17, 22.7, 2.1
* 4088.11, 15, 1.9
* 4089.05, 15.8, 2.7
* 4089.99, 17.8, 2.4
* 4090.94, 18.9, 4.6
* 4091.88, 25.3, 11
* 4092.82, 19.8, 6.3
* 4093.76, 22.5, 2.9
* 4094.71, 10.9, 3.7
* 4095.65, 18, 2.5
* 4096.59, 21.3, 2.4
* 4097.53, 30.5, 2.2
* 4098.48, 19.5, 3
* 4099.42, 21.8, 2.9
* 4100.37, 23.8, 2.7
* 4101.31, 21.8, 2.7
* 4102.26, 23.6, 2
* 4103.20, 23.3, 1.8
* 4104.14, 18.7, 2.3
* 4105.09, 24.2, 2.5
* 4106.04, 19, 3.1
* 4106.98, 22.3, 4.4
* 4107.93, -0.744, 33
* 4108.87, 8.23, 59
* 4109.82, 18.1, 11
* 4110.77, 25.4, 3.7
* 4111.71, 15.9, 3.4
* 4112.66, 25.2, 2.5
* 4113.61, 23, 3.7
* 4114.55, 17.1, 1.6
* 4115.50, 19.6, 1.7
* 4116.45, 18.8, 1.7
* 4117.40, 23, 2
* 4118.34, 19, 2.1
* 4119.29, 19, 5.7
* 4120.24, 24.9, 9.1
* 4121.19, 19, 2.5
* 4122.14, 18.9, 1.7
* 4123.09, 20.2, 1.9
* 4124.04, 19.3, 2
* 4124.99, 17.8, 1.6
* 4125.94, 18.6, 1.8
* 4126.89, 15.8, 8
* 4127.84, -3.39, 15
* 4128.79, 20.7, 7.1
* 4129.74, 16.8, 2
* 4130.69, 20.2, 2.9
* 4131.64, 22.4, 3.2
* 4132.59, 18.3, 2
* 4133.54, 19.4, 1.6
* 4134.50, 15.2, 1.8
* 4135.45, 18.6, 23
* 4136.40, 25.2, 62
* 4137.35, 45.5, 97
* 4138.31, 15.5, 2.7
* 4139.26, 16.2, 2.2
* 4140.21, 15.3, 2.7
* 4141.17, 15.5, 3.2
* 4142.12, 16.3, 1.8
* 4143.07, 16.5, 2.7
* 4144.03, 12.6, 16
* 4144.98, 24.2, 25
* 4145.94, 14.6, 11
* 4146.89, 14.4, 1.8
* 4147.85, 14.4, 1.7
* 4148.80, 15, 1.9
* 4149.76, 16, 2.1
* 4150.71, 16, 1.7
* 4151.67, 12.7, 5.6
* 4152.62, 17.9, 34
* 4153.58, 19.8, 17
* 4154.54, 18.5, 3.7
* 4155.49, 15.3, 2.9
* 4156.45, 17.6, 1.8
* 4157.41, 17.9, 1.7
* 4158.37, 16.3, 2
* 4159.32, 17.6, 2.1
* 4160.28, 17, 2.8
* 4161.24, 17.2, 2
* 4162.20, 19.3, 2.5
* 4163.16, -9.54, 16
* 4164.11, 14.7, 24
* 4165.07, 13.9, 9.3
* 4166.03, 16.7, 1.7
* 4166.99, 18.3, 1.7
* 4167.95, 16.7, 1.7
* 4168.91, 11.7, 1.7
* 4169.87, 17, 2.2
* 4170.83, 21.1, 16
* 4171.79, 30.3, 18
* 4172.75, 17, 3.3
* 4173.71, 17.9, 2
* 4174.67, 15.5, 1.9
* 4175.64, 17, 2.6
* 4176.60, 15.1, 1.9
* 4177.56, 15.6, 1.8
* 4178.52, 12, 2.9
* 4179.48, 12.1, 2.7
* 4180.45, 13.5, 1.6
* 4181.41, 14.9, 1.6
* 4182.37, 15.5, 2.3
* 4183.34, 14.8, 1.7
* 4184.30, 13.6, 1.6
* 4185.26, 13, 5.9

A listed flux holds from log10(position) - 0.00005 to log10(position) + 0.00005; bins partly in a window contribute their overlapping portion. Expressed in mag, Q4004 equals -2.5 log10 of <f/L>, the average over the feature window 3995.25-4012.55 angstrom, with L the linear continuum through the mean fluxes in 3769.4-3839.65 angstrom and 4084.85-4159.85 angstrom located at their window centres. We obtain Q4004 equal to 0.15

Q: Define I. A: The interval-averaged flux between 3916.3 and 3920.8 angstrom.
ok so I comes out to 12.8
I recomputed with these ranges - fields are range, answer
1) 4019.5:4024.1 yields 15.5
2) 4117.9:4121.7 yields 20.4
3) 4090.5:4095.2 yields 19.5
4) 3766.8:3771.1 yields 13.5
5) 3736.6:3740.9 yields 12.8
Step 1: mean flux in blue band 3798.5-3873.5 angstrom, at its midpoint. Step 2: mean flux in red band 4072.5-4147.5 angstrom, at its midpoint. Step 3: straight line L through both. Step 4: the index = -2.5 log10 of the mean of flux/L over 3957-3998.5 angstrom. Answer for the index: 0.12 mag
